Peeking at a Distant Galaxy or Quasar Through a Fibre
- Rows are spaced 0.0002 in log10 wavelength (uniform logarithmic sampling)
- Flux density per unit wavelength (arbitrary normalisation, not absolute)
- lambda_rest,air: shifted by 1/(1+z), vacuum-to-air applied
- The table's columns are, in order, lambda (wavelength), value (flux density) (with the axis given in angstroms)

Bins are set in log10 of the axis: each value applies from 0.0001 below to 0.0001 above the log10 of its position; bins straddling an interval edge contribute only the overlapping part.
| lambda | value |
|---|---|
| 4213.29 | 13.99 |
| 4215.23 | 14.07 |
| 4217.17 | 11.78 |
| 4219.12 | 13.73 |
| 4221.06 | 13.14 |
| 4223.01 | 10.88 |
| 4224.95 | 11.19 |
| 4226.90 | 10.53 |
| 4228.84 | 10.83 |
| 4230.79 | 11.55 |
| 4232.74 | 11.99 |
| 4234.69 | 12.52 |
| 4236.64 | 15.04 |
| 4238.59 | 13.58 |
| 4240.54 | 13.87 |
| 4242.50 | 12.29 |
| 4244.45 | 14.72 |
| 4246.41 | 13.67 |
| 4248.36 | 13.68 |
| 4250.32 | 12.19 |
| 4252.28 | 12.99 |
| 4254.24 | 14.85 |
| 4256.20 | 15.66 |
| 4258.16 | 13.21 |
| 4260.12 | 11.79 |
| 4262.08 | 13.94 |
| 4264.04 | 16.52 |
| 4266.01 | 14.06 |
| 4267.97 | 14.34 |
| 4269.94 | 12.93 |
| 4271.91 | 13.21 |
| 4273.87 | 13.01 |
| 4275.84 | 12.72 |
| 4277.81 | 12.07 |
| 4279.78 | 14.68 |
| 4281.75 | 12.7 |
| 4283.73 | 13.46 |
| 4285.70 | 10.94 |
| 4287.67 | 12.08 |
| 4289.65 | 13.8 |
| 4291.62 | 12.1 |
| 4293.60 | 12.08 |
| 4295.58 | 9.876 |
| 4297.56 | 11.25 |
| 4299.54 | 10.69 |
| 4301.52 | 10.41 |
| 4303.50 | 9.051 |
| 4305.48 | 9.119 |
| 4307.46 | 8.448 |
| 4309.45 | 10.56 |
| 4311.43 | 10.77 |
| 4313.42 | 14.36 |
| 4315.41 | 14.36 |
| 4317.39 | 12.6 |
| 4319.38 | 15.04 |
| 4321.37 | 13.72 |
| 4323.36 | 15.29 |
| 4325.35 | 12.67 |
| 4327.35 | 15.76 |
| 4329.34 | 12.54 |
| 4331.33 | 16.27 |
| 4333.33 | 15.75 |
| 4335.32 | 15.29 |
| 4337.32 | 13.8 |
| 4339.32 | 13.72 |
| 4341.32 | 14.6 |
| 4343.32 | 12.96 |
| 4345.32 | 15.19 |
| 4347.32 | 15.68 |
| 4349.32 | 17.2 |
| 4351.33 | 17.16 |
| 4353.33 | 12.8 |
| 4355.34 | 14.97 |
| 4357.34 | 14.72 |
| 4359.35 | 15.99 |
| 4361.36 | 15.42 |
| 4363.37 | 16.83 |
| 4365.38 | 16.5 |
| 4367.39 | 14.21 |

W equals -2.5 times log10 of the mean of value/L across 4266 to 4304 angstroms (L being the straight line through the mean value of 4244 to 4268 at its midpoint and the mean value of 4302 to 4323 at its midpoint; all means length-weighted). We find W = 0.06 mag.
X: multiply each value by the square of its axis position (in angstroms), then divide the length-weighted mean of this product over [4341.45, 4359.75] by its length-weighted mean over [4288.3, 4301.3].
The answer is 1.3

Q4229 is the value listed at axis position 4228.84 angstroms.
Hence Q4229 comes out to 10.83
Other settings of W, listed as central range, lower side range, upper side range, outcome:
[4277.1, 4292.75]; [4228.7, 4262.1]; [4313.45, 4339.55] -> 0.09 mag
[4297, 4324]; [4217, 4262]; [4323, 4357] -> 0.21 mag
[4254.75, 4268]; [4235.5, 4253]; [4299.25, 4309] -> -0.15 mag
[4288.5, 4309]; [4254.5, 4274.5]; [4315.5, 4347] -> 0.30 mag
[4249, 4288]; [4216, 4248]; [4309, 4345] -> -0.02 mag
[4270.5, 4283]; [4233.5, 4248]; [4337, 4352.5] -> 0.09 mag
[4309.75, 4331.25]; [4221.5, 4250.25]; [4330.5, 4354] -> 0.06 mag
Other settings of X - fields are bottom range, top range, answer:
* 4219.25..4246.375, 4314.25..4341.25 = 1.20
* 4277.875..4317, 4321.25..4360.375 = 1.30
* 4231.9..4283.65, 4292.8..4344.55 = 0.97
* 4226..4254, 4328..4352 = 1.22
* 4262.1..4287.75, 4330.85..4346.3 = 1.13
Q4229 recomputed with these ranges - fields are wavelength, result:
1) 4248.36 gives 13.68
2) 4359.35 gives 15.99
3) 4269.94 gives 12.93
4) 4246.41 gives 13.67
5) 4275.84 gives 12.72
